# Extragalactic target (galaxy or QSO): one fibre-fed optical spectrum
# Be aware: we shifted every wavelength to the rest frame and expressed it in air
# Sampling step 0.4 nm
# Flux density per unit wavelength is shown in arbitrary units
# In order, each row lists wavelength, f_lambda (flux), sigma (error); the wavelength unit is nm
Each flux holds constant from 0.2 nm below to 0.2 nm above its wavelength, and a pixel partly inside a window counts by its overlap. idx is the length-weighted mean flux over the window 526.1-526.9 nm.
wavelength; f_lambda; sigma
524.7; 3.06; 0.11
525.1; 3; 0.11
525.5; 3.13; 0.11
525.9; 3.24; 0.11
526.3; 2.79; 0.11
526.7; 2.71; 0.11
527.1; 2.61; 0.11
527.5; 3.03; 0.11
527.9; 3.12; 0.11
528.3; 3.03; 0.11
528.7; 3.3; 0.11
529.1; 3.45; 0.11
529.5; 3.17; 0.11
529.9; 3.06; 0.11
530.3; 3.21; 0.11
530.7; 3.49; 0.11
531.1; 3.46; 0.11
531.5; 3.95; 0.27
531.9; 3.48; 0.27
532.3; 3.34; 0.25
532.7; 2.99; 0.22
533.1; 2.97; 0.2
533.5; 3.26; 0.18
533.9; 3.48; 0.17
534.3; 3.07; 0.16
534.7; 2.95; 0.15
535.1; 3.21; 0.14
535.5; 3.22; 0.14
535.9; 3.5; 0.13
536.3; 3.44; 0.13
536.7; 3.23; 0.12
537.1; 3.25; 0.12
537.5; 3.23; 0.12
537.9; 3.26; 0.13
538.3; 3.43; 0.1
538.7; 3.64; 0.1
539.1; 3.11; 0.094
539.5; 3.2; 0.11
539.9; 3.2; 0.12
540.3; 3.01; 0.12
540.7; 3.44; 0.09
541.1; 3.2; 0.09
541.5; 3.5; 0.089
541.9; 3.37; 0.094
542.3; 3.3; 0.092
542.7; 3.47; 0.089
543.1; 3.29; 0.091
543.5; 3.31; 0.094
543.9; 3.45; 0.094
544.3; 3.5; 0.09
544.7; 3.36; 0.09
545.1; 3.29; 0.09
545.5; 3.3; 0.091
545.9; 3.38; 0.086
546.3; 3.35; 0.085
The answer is 2.75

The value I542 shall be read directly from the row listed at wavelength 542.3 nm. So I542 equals 3.3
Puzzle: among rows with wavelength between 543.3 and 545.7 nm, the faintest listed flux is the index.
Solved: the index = 3.29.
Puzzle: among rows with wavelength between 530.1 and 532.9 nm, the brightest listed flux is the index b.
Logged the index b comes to 3.95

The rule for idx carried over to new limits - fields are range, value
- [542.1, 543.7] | 3.34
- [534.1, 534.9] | 3.01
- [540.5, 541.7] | 3.38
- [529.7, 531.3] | 3.3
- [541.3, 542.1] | 3.44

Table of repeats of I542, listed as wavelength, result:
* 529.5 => 3.17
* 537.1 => 3.25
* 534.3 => 3.07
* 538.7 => 3.64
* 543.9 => 3.45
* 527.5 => 3.03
